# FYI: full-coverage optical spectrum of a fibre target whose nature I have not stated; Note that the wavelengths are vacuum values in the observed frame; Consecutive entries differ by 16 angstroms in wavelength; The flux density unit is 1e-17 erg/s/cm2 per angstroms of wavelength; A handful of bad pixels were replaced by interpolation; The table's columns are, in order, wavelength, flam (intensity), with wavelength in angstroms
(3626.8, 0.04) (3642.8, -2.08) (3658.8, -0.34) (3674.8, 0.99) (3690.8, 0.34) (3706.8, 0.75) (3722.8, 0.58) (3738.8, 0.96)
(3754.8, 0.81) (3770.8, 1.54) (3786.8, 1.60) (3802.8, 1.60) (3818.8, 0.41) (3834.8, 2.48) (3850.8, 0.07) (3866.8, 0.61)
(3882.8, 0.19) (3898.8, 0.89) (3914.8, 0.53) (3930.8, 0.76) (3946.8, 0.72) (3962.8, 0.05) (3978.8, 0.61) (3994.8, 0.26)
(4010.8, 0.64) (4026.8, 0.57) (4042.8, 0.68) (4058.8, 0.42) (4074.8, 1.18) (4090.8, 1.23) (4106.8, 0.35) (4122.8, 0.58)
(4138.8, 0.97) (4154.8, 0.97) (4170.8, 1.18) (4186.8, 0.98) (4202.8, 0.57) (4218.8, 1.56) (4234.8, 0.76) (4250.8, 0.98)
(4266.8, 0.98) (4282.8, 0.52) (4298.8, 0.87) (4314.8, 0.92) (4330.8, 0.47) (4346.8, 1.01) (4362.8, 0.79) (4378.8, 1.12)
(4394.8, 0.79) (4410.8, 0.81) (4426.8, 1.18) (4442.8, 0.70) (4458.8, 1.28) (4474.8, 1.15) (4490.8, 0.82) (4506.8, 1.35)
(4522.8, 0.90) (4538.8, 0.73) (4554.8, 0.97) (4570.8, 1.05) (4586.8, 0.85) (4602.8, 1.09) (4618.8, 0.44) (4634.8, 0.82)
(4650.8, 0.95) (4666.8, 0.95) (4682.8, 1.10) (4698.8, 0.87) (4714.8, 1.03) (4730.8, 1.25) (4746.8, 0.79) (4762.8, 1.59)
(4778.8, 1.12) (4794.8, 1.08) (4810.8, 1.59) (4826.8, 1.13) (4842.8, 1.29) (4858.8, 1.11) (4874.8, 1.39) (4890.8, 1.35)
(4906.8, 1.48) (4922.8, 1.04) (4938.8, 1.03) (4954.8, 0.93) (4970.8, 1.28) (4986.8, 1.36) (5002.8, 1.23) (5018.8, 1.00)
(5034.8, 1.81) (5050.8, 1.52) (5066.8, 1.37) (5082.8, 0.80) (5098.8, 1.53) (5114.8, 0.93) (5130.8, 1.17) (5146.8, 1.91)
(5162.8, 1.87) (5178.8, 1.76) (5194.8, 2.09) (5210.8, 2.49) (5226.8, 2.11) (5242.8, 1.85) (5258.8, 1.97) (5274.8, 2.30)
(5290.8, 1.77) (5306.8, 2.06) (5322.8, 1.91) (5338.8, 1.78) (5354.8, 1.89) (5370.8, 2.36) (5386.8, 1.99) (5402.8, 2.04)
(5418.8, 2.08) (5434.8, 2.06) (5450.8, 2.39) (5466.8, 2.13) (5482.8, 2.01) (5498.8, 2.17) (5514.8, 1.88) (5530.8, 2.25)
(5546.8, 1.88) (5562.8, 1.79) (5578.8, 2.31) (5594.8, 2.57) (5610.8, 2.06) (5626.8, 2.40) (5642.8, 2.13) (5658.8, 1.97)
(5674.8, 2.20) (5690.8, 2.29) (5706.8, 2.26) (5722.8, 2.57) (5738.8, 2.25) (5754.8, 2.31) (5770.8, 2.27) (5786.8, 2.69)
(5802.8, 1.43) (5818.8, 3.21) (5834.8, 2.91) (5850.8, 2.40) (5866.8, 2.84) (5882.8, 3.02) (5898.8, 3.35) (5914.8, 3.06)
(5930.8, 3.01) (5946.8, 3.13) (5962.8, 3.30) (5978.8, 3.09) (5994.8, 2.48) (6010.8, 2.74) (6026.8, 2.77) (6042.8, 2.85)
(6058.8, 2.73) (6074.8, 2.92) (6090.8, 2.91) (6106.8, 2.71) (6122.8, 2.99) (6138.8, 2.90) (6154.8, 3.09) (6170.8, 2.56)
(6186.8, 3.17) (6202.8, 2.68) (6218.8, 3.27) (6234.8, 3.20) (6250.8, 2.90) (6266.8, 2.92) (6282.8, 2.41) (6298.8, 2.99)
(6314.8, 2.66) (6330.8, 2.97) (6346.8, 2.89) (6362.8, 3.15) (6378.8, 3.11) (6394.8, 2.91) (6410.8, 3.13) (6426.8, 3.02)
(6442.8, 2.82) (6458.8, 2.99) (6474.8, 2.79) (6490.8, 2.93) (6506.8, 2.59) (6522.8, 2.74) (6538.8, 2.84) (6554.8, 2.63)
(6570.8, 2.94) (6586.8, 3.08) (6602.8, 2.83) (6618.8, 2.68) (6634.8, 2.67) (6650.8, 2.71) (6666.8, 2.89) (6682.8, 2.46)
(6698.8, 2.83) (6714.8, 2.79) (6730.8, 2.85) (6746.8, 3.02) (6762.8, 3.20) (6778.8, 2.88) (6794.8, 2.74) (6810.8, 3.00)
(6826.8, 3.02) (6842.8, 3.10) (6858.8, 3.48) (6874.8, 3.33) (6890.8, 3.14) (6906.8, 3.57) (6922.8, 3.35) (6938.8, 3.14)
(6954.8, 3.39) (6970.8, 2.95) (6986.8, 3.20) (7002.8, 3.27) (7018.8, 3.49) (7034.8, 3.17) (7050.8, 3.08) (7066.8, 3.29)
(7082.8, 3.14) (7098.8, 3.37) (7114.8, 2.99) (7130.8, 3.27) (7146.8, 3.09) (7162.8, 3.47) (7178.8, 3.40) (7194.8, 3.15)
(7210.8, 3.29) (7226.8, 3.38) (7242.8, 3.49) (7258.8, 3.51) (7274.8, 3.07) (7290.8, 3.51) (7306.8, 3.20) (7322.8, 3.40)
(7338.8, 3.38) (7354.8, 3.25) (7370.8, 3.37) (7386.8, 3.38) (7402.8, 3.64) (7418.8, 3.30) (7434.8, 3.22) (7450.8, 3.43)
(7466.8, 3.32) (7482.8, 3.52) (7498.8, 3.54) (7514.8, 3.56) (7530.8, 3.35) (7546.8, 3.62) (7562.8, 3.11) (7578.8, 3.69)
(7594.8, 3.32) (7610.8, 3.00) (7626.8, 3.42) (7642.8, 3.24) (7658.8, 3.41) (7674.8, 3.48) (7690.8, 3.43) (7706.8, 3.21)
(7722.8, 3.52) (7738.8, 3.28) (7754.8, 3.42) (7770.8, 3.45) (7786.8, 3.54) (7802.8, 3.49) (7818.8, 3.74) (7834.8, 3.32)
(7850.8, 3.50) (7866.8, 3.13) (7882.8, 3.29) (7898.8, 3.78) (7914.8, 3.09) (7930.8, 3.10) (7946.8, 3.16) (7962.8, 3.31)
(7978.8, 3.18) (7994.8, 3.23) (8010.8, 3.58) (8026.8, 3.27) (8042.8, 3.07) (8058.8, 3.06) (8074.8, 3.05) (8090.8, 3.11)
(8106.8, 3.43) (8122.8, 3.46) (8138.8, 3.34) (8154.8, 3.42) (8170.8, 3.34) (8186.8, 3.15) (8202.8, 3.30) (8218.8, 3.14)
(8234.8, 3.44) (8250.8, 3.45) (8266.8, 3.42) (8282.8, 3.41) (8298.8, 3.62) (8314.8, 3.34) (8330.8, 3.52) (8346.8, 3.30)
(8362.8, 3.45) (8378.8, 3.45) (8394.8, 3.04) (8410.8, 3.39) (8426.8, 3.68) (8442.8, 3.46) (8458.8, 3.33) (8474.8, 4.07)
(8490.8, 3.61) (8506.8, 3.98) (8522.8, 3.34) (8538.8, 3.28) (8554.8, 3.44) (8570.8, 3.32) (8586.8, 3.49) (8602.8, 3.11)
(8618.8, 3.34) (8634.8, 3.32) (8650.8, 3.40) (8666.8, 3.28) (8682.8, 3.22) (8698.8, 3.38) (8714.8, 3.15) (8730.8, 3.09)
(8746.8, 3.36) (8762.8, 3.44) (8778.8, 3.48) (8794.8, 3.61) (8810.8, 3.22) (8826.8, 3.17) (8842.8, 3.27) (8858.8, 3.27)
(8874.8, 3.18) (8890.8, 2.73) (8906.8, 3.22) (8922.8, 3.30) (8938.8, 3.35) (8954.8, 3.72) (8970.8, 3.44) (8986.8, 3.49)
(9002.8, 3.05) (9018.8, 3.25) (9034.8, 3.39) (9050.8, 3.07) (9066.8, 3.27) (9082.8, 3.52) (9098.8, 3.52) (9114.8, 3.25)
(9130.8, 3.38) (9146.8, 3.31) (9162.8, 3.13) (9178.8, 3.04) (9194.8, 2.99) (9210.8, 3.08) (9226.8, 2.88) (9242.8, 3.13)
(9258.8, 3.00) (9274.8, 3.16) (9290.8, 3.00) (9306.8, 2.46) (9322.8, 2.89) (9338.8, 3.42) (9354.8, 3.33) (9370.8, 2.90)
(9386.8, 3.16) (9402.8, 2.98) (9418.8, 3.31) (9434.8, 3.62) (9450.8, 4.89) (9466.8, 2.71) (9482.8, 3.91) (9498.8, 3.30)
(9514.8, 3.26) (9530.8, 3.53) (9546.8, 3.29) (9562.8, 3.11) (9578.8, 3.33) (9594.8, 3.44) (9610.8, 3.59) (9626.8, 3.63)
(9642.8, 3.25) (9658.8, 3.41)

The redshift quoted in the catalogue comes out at 0.291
